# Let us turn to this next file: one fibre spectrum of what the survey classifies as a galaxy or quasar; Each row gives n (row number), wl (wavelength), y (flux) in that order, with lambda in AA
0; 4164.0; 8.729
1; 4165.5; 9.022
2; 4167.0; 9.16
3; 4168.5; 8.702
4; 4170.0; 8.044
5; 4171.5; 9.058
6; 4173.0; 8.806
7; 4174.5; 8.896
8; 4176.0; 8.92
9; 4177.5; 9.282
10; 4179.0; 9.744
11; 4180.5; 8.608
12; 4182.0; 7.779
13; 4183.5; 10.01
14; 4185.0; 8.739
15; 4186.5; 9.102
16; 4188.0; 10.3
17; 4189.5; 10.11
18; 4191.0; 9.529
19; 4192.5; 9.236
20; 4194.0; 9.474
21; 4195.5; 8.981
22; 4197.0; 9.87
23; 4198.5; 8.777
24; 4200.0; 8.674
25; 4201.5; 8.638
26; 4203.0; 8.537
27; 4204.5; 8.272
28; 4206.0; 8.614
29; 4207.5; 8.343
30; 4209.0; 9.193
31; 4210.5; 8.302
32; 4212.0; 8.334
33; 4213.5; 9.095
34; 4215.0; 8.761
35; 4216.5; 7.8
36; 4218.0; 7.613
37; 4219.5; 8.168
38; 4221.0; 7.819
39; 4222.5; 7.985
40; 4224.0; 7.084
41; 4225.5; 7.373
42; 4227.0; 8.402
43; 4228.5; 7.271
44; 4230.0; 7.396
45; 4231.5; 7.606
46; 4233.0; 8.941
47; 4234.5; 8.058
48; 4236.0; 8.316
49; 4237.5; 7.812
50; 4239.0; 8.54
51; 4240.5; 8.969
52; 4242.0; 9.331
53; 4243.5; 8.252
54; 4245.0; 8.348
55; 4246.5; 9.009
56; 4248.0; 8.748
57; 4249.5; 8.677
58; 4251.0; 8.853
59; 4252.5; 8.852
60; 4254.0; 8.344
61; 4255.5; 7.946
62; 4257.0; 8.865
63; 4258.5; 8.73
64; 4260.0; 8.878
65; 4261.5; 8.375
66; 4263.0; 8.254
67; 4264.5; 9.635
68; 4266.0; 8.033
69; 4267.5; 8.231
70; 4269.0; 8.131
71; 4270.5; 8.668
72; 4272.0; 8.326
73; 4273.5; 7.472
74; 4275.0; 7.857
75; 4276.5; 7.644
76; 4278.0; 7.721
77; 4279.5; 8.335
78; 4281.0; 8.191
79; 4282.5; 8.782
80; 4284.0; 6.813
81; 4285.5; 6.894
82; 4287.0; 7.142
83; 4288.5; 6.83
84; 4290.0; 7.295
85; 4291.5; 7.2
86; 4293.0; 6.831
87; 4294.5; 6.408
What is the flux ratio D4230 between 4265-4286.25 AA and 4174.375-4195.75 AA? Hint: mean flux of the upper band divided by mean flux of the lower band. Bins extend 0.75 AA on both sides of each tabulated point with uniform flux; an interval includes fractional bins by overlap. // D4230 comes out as 0.9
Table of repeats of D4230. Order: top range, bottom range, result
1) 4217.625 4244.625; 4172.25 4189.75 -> 0.88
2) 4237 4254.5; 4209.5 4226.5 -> 1.08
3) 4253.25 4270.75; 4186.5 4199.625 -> 0.90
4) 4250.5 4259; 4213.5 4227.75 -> 1.08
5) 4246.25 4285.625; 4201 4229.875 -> 1.02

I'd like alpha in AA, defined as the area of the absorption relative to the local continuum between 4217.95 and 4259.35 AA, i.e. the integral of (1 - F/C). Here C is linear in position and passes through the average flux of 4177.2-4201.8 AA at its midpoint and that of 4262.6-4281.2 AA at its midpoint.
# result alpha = 1.6 AA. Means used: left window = 9.24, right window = 8.19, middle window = 8.27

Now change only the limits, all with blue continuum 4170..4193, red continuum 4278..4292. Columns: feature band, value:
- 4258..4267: -0.87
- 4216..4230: 1.32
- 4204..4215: 0.14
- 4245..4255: -0.77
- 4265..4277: -0.54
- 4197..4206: 0.16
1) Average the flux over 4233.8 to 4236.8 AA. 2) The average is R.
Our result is 8.18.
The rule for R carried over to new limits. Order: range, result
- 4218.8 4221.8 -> 7.99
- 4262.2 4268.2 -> 8.54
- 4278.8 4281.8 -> 8.27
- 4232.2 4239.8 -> 8.33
